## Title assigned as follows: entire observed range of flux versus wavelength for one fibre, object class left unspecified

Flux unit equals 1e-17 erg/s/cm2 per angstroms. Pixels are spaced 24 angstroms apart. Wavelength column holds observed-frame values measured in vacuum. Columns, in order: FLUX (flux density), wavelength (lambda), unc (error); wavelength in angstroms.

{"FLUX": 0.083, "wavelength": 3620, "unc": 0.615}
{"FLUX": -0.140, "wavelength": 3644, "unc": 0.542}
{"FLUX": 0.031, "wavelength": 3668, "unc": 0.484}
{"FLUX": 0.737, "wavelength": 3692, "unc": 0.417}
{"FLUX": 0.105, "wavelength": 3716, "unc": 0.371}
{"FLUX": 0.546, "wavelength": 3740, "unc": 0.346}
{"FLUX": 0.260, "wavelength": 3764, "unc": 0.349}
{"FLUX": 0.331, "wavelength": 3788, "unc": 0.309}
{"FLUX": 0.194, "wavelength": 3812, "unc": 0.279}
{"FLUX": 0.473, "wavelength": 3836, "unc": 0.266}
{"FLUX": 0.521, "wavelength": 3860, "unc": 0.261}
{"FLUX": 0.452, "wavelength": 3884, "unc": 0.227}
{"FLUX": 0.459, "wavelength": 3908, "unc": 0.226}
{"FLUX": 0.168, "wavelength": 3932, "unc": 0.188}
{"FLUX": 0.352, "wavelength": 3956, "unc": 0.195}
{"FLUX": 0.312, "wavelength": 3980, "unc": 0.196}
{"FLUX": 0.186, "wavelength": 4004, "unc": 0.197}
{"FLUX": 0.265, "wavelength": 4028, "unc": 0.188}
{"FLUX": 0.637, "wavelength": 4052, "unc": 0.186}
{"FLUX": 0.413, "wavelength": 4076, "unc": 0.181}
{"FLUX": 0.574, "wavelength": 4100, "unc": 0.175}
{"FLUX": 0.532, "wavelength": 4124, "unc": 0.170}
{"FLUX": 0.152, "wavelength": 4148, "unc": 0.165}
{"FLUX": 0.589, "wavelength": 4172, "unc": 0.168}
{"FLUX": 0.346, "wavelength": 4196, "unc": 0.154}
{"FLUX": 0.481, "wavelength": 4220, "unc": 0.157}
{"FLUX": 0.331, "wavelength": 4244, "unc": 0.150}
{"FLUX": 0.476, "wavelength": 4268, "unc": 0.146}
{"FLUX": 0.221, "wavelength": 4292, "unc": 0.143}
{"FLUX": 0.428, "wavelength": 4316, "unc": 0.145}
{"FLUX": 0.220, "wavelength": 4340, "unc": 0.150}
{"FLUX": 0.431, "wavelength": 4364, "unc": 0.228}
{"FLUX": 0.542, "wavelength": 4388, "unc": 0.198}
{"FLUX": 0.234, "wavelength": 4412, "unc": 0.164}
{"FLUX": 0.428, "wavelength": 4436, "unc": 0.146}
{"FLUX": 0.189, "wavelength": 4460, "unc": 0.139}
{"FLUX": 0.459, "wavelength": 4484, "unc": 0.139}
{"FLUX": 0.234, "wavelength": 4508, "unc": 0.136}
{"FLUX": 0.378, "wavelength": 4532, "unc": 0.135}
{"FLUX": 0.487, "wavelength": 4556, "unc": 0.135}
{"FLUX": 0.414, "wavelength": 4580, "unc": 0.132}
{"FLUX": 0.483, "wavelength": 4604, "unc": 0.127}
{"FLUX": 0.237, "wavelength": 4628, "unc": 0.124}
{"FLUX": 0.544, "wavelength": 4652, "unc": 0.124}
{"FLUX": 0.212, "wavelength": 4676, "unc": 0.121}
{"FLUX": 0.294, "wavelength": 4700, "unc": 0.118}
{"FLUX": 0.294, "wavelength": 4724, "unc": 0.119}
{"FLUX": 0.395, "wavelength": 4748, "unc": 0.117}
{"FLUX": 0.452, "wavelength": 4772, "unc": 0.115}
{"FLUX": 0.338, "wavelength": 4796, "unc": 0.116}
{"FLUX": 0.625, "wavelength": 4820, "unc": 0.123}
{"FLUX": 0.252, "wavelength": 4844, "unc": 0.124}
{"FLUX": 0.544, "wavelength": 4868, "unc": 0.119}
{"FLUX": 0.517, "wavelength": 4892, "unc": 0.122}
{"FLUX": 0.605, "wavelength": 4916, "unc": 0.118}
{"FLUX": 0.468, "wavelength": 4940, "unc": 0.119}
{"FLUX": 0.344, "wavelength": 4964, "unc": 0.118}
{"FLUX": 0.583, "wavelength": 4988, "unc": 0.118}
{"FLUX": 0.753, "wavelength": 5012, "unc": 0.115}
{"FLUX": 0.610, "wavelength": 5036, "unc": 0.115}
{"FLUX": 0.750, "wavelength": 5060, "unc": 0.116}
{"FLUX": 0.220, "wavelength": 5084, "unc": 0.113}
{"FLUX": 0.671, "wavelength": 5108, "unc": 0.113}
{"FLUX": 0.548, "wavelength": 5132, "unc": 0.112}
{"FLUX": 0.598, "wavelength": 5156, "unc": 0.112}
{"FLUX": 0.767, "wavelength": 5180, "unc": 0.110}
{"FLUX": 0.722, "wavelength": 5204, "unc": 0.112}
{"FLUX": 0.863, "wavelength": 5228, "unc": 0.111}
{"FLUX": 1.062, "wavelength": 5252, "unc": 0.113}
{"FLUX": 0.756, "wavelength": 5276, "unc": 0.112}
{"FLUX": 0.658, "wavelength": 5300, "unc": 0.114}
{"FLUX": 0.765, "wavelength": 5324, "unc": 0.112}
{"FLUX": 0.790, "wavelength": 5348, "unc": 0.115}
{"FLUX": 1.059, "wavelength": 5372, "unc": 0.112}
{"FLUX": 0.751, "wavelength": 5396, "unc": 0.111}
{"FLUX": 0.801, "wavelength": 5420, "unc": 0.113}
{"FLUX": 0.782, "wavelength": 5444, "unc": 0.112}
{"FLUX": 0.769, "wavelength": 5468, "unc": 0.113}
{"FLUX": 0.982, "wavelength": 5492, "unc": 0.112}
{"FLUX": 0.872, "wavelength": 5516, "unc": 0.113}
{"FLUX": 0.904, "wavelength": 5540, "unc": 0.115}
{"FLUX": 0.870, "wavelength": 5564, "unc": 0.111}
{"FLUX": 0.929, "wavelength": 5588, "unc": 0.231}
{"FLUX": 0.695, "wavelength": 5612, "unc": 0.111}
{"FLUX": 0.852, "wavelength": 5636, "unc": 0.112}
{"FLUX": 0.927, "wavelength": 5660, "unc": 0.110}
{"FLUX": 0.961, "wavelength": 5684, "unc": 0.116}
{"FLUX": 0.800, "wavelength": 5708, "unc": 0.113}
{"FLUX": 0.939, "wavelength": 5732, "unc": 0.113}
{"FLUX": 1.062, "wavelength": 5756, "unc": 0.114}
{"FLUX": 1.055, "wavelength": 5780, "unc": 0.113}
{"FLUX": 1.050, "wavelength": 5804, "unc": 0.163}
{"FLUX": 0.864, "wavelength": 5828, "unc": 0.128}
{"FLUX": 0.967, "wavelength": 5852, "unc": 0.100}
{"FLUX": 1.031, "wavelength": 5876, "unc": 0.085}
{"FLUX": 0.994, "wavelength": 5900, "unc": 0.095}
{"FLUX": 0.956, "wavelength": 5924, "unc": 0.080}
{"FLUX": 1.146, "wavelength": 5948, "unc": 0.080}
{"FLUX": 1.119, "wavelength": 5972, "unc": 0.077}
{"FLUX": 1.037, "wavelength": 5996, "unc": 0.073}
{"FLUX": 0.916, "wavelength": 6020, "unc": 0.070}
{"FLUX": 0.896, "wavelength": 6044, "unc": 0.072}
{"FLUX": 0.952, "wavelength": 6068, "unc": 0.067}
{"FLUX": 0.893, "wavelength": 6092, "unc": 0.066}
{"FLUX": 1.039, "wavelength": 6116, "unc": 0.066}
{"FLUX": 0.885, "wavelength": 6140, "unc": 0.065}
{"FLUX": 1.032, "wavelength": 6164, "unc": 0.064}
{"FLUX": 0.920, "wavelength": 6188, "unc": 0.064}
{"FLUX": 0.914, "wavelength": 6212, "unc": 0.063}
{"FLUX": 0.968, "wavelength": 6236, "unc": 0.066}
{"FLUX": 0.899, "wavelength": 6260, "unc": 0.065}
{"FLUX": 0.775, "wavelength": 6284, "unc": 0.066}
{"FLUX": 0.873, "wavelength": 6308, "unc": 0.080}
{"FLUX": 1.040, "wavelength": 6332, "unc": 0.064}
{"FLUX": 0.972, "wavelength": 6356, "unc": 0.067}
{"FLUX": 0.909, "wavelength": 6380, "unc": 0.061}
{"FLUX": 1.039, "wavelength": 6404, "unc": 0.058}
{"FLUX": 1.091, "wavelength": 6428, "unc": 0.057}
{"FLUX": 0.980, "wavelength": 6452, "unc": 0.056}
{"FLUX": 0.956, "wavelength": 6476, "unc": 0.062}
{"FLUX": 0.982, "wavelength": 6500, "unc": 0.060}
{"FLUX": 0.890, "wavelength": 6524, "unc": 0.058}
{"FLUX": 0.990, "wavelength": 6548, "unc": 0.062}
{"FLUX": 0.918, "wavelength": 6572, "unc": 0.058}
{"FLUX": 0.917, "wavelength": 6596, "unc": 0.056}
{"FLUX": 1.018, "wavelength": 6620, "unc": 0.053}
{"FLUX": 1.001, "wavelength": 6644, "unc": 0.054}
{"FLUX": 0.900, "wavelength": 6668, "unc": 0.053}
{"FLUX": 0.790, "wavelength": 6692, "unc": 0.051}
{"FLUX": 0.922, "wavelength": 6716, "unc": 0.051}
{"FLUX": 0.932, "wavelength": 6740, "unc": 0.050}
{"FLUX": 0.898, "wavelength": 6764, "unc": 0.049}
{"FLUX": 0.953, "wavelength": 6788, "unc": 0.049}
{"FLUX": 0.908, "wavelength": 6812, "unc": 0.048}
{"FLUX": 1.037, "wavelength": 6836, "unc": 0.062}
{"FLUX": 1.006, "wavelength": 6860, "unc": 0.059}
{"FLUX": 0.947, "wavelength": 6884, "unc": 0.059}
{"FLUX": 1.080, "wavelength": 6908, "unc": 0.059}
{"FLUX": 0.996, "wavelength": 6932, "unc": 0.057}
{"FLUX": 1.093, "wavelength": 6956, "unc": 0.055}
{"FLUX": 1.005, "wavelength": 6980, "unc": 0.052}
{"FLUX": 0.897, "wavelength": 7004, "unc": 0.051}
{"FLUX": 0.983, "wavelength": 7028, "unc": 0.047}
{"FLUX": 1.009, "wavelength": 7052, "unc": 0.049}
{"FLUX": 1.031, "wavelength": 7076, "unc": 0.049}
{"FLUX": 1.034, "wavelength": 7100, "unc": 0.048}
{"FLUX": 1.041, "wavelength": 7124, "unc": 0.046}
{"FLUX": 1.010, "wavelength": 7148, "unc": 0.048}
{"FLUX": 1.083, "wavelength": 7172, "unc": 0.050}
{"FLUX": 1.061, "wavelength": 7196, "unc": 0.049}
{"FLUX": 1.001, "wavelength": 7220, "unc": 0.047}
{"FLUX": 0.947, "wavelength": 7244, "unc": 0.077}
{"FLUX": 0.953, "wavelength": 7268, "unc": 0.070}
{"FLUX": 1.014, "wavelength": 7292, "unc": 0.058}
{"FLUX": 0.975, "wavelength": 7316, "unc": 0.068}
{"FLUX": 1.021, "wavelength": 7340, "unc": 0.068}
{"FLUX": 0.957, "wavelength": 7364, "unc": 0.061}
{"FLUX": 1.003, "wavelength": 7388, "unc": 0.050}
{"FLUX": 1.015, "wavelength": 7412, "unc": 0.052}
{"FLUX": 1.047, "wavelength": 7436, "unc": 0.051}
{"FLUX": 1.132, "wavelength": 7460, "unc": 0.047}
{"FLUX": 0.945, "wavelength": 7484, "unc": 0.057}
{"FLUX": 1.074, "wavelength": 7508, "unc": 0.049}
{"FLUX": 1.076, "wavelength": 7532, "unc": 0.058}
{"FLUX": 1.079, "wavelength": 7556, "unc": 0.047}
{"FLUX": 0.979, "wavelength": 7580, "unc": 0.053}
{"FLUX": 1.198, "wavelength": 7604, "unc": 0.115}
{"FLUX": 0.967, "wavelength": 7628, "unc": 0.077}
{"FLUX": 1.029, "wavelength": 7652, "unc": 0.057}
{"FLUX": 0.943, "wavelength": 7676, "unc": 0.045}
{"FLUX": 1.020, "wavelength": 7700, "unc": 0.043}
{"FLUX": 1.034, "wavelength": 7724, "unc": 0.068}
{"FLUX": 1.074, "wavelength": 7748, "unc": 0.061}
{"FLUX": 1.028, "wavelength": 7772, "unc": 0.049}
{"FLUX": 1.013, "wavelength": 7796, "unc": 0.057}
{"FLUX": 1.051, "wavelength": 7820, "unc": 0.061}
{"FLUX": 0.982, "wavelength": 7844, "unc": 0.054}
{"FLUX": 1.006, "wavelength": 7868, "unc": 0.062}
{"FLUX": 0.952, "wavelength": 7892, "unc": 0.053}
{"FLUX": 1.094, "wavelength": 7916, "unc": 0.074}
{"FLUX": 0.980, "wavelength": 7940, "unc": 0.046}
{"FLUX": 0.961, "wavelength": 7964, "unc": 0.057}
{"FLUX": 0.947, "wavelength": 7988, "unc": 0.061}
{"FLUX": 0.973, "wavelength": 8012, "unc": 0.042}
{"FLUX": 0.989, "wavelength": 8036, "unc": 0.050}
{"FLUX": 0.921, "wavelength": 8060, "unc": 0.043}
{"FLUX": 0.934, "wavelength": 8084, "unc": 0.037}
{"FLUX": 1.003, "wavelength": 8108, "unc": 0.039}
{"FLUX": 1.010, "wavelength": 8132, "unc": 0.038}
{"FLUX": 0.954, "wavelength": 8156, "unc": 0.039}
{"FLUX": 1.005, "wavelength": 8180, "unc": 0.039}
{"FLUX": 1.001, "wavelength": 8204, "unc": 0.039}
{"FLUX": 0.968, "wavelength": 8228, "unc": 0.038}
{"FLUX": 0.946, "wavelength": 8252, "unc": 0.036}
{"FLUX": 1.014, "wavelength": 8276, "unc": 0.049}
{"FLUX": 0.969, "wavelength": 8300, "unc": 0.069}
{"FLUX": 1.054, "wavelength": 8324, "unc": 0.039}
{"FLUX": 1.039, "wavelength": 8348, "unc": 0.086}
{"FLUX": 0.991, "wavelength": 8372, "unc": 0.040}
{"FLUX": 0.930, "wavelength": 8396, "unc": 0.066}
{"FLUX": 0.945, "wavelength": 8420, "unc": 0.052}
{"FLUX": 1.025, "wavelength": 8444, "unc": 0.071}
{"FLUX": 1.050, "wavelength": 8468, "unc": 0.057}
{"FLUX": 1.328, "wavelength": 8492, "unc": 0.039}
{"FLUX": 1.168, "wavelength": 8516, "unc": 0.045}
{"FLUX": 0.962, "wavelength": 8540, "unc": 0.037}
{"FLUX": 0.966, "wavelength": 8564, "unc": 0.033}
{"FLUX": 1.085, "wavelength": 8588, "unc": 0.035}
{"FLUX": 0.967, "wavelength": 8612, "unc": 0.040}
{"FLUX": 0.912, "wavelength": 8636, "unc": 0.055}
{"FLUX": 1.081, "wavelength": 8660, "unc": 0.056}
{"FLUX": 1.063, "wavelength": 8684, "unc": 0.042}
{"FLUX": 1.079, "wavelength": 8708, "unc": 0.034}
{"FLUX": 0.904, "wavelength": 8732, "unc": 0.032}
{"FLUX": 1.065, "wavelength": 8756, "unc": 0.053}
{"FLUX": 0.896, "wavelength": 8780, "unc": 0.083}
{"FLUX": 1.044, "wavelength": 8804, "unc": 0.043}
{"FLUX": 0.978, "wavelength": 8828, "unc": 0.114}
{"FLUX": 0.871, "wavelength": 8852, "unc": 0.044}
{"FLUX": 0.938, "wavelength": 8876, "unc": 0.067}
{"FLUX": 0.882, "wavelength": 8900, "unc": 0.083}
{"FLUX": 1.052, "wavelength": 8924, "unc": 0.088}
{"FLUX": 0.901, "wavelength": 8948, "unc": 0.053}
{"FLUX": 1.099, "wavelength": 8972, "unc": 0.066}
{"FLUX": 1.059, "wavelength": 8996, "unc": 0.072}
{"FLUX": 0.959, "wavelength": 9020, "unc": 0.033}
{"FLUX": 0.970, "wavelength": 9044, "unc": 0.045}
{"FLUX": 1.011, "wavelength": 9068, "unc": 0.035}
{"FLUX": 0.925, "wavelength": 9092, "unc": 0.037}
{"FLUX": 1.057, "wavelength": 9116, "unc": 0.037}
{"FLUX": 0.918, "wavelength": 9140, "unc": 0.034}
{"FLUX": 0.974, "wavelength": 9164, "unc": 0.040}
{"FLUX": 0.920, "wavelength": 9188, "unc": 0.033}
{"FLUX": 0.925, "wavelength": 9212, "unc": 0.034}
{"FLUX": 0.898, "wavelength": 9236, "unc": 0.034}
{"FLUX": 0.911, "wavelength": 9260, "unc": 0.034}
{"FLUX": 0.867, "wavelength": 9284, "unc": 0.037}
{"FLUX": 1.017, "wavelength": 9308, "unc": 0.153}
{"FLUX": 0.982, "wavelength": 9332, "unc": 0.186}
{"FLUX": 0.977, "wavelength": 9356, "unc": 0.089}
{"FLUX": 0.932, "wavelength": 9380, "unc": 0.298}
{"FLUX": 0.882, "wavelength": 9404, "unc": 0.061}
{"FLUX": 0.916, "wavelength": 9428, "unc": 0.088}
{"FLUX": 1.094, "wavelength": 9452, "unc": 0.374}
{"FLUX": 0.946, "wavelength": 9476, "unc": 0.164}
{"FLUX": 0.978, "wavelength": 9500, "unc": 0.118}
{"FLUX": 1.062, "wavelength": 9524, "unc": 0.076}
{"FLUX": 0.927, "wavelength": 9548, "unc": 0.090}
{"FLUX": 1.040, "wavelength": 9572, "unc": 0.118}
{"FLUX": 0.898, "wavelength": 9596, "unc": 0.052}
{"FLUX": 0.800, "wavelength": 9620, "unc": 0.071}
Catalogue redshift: 0.294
